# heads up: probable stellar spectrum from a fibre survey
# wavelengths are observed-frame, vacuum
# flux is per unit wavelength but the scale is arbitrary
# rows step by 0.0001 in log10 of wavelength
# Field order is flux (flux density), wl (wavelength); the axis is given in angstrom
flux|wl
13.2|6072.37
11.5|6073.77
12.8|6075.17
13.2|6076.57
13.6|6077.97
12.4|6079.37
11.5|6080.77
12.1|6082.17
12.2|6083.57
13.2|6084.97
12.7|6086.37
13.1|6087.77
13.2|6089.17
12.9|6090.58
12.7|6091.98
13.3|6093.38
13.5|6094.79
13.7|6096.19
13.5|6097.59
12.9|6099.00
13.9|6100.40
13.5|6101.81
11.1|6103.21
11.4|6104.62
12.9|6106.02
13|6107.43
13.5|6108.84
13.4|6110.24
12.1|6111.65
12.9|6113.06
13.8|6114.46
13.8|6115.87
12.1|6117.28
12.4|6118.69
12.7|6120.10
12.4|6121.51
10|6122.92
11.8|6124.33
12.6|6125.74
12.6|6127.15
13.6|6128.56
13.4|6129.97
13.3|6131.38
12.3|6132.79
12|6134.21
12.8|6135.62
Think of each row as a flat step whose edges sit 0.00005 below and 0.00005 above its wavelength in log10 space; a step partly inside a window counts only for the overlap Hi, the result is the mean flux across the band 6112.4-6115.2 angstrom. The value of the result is 13.4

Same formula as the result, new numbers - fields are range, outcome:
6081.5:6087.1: 12.6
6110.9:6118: 12.9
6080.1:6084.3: 12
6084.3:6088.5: 13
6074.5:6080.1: 13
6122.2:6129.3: 12.1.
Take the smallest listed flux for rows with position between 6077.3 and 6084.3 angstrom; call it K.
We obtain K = 11.5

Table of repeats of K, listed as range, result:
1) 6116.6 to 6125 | 10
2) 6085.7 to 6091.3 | 12.7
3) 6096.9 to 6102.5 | 12.9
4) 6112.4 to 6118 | 12.1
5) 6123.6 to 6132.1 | 11.8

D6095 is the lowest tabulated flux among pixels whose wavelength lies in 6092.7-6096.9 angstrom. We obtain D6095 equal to 13.3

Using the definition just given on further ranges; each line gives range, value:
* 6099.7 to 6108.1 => 11.1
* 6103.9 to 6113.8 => 11.4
